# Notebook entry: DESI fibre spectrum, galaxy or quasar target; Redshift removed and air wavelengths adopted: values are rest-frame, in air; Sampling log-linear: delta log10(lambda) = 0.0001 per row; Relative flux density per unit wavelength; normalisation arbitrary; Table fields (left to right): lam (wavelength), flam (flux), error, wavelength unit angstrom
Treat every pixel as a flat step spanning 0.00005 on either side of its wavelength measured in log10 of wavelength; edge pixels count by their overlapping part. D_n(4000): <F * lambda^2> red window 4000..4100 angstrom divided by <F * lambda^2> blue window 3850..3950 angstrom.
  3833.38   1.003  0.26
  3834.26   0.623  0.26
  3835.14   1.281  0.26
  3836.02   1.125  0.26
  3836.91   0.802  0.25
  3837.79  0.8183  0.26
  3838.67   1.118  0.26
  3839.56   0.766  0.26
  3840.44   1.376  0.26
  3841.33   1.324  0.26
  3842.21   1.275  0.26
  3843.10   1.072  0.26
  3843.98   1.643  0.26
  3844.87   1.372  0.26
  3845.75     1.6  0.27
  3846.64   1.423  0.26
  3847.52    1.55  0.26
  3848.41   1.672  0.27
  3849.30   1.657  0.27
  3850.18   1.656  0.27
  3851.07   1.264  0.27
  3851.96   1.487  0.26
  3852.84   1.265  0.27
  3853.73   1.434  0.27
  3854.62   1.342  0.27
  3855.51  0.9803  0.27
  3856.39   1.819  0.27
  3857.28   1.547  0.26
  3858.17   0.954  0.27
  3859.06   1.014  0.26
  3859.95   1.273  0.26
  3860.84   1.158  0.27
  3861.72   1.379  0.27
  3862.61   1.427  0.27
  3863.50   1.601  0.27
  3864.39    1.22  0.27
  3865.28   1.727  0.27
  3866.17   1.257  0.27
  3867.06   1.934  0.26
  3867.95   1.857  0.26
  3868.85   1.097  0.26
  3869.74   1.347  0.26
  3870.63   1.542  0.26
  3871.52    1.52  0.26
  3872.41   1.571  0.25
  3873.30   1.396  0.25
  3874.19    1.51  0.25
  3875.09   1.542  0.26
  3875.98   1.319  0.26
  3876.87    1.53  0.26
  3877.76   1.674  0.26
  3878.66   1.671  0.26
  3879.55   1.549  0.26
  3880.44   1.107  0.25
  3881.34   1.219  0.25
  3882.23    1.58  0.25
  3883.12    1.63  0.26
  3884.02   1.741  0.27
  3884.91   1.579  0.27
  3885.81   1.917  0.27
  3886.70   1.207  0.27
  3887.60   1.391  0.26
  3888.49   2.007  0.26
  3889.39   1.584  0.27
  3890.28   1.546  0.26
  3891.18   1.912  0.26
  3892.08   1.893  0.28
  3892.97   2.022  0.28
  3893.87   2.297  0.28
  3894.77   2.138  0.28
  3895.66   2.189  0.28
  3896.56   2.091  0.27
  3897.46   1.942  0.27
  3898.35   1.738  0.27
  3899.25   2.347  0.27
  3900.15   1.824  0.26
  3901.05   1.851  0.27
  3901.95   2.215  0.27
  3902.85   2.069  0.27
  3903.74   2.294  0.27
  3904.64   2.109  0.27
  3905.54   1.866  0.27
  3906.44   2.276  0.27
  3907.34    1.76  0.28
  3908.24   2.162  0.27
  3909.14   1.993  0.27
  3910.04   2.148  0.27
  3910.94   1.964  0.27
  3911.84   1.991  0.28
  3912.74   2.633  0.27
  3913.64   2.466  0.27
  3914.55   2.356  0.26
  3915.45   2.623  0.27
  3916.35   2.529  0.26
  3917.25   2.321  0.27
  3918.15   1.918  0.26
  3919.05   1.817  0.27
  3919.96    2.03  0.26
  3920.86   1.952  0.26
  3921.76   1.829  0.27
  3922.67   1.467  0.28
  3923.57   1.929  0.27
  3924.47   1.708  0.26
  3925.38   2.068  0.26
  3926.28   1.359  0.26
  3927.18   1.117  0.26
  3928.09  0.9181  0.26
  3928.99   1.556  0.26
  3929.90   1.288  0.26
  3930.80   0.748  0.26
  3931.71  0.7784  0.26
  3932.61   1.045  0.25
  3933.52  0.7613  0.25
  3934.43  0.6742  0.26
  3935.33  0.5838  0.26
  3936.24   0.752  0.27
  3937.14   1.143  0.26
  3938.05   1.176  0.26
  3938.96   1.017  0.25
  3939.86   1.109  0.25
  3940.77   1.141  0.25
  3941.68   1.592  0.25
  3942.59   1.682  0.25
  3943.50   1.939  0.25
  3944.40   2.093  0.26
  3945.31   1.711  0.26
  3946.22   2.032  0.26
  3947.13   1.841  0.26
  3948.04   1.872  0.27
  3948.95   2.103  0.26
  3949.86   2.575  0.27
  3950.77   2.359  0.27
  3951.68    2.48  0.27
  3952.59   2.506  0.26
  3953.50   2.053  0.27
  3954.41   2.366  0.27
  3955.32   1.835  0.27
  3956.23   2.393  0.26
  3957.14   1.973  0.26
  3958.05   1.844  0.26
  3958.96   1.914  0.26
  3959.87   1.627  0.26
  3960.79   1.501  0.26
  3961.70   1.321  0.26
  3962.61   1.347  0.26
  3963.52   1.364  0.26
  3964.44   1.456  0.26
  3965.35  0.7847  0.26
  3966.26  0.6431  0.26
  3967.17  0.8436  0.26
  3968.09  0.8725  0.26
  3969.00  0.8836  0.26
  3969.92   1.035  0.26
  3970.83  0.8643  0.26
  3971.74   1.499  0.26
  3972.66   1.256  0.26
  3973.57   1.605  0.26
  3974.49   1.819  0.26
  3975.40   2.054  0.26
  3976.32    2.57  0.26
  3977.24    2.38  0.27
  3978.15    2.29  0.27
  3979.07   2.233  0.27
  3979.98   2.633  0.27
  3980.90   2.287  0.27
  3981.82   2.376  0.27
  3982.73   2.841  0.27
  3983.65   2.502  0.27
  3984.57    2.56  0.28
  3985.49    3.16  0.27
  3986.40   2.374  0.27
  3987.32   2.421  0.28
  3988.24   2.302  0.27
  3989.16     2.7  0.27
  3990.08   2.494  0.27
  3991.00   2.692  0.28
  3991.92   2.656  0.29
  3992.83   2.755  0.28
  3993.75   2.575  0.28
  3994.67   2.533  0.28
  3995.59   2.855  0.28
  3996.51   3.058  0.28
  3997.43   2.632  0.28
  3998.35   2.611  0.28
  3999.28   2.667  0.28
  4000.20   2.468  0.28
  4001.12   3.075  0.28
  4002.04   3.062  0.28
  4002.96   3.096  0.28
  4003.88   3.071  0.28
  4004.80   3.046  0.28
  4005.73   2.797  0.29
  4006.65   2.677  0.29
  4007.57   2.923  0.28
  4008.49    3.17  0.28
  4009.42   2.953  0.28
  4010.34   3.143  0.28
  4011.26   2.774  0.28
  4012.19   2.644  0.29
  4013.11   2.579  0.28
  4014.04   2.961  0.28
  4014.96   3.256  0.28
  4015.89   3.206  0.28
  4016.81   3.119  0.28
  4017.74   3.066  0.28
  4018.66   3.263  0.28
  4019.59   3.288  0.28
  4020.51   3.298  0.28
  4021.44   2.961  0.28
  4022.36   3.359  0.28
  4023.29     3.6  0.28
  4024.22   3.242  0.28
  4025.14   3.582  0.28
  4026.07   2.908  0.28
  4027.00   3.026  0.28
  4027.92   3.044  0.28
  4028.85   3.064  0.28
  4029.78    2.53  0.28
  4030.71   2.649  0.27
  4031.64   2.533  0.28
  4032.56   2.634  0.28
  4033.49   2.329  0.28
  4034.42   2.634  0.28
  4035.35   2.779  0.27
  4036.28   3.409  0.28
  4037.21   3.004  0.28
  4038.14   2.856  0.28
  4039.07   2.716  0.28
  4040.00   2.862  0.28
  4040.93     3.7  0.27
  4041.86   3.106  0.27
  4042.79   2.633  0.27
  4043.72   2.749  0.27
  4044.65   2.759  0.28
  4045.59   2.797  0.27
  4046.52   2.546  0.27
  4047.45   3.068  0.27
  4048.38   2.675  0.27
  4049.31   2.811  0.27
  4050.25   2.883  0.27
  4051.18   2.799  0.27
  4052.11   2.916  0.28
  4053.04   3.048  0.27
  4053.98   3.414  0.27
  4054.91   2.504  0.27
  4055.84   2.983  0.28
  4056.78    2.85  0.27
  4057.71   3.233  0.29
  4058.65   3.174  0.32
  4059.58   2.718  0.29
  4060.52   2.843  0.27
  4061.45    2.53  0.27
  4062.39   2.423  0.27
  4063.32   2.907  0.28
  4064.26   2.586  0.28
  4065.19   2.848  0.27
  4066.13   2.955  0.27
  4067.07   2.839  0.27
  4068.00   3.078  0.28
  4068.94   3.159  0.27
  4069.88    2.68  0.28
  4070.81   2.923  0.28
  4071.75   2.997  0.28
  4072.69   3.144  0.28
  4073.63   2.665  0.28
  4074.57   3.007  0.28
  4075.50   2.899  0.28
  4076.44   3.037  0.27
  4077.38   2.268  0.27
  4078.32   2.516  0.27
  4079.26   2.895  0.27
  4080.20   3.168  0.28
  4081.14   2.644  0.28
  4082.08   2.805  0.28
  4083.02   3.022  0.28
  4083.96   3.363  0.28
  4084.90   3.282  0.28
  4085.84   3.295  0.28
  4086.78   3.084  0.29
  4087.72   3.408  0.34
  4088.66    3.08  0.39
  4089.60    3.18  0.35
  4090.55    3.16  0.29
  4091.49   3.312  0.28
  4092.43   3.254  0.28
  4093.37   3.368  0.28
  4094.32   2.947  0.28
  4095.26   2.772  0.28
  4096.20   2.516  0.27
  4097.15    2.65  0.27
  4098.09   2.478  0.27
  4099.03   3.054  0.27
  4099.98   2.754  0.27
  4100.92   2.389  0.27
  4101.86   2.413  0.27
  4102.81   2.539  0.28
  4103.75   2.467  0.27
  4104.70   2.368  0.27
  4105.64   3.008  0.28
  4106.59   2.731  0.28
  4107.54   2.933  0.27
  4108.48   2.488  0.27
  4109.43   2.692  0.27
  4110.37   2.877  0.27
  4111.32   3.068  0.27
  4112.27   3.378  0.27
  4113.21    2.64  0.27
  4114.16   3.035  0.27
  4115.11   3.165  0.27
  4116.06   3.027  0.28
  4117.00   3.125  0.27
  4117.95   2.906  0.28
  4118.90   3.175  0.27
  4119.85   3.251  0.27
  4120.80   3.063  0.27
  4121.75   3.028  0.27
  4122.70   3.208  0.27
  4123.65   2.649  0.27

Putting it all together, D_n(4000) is 1.9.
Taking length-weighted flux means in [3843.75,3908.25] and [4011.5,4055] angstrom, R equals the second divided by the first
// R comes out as 1.8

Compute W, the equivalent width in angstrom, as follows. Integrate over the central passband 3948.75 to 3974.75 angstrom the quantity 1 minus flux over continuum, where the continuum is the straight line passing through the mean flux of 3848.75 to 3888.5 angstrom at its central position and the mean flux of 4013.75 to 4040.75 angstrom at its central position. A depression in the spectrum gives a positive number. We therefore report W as 8.1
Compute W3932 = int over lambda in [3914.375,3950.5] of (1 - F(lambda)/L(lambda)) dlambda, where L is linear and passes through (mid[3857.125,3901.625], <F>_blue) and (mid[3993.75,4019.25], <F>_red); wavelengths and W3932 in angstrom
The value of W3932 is 9.5 angstrom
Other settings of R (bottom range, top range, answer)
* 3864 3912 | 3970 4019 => 1.48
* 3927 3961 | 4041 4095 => 1.85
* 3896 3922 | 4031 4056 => 1.35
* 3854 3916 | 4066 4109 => 1.67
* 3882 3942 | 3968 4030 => 1.54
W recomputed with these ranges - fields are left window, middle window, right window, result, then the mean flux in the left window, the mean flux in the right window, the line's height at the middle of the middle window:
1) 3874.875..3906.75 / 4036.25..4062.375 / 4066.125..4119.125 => -2.2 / 1.8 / 2.91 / 2.67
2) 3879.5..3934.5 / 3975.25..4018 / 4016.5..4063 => -2.7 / 1.8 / 2.94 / 2.57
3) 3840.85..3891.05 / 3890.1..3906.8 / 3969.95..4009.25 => -2.9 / 1.47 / 2.5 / 1.74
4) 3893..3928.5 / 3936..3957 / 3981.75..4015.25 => 4.5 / 2.01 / 2.77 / 2.32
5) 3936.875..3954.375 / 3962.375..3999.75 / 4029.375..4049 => 2.3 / 1.83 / 2.81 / 2.2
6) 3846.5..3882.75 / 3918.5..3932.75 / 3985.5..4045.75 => 3.7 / 1.44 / 2.89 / 2.03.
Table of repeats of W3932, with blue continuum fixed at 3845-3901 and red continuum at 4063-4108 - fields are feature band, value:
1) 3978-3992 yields -1.6 angstrom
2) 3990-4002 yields -1.9 angstrom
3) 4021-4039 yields -2.9 angstrom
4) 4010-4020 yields -2.3 angstrom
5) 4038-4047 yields -0.9 angstrom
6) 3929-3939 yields 5.2 angstrom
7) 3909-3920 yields -2.4 angstrom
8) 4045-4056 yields -0.8 angstrom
